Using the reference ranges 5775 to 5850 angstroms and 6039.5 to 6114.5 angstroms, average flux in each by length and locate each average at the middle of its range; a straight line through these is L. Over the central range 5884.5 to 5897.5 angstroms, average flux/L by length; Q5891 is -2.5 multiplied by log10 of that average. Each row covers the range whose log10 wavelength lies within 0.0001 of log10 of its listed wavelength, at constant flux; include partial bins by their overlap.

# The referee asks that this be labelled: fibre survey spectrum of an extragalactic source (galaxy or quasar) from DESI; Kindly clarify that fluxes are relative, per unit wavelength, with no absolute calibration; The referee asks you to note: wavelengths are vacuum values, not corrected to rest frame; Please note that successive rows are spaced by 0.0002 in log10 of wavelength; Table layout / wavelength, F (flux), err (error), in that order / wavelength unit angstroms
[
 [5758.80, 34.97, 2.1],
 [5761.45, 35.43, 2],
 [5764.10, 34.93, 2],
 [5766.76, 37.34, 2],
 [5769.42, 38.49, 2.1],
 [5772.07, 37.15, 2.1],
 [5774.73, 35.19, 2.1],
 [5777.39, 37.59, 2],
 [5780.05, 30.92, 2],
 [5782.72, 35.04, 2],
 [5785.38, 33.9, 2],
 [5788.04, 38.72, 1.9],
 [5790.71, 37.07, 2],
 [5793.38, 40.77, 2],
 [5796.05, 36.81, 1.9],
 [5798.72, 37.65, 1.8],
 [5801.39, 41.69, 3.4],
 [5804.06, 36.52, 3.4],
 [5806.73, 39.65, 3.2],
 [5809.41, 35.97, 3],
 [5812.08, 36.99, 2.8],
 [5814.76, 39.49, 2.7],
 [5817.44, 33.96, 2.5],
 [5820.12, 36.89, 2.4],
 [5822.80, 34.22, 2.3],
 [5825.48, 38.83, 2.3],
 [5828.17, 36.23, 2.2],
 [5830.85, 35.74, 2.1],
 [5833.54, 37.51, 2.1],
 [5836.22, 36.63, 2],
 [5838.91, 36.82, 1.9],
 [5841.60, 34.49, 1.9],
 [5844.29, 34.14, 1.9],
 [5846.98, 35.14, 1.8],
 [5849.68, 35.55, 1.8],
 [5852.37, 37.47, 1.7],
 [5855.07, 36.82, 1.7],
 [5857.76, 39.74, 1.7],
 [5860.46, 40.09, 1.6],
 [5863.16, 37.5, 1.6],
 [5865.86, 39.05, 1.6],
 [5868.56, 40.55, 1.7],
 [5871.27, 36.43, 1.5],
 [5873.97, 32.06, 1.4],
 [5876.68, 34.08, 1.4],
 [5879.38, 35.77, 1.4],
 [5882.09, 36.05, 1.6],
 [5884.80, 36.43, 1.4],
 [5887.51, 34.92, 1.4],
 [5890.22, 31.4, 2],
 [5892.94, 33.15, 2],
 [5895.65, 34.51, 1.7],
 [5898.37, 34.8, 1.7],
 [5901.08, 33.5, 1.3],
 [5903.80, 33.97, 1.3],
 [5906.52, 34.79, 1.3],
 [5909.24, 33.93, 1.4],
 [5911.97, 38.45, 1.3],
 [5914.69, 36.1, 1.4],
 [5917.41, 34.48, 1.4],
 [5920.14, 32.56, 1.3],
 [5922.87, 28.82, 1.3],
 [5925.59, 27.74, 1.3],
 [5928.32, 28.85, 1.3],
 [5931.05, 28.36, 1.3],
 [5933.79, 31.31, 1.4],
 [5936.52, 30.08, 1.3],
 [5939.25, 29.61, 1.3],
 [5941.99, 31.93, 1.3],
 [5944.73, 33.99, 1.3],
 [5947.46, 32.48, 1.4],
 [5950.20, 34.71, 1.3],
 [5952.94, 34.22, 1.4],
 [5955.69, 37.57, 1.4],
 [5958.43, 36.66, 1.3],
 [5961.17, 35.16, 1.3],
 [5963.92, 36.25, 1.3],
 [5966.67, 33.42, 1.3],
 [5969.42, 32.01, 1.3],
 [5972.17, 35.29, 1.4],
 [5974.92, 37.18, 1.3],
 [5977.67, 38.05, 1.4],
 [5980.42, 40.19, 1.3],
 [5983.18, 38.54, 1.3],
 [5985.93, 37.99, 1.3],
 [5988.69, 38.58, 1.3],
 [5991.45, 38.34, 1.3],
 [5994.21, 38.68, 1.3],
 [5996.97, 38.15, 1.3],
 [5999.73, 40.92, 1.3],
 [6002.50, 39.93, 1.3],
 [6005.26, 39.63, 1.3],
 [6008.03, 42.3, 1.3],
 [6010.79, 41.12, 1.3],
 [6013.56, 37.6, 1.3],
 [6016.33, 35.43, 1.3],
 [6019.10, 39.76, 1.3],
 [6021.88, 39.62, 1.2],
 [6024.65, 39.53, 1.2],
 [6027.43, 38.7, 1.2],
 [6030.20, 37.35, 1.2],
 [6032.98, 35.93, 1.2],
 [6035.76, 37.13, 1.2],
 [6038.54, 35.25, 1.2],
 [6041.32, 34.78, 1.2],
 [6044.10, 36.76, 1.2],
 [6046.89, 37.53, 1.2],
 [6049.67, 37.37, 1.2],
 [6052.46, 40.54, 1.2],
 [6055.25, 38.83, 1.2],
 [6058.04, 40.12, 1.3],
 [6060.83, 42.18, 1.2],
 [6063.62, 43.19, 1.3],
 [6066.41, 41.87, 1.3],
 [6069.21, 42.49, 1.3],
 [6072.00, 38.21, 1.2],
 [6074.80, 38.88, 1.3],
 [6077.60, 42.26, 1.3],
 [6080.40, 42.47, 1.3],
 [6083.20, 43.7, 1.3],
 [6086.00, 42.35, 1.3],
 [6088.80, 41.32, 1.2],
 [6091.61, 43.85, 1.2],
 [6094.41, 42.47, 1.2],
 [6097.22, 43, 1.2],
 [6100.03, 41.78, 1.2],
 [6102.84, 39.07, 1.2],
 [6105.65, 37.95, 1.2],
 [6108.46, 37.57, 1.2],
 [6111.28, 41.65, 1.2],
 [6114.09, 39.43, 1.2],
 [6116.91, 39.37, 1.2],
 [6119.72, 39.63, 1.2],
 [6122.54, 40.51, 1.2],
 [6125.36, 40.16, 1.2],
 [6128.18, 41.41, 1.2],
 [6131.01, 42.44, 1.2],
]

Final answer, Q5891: 0.12 mag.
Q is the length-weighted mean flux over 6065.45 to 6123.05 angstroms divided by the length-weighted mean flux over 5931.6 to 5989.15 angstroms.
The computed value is 1.17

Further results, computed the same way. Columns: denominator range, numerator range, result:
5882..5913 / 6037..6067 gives 1.12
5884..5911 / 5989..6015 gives 1.16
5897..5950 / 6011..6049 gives 1.15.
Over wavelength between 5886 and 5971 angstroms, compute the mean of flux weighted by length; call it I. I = 33.2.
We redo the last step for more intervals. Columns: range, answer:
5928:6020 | 36.1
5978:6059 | 38.5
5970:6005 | 38.4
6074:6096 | 42.3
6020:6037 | 38.1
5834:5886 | 36.6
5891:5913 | 34.5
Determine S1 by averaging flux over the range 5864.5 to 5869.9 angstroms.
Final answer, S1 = 39.8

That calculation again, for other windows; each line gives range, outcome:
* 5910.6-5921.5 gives 35.4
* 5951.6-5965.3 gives 36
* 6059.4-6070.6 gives 42.4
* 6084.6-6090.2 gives 41.9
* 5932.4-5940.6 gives 30.3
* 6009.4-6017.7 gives 38.1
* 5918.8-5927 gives 29.7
